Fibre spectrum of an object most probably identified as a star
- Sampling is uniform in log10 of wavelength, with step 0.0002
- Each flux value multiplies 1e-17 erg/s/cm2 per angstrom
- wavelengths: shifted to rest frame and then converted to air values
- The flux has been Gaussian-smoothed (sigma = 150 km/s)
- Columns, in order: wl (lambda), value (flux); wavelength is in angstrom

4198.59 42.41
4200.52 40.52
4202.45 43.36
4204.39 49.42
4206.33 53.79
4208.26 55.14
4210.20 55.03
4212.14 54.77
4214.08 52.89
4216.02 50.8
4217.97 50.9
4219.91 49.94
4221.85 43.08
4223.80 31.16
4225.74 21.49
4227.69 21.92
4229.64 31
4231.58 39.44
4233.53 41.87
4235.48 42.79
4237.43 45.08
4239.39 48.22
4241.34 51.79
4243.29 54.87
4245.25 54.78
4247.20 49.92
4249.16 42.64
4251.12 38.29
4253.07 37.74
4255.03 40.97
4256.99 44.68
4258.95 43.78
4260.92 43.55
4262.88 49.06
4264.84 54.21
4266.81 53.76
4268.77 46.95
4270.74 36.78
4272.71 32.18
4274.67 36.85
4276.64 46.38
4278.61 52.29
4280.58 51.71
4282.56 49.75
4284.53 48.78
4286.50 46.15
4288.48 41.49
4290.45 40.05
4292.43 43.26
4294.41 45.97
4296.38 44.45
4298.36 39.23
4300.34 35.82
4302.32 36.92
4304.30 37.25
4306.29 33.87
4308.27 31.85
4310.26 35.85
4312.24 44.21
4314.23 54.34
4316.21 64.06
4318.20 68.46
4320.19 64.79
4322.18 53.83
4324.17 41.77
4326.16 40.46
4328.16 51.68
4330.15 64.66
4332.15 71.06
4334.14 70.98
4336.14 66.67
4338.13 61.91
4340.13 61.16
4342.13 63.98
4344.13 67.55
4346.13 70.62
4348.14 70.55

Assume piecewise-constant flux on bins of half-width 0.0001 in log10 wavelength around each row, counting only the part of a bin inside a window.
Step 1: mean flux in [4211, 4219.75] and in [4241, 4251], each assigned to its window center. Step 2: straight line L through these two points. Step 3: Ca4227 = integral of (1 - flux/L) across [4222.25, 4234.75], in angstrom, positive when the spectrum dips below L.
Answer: 4.7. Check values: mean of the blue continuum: 52.1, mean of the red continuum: 49.6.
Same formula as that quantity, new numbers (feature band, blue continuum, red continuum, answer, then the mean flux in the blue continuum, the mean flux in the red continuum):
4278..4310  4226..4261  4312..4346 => 6.4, 42.5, 60.1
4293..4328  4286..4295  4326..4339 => 4.5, 43.1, 62.4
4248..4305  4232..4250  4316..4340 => 9.8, 47.8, 59.9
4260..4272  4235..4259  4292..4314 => -0.9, 46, 39.4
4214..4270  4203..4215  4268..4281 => 4.5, 53.1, 42.9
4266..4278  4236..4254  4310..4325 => 1.8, 47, 54.4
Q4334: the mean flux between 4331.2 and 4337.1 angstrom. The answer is 69.6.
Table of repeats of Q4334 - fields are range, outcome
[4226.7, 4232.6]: 30.9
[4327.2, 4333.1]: 62.4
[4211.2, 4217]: 52.7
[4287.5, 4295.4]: 42.7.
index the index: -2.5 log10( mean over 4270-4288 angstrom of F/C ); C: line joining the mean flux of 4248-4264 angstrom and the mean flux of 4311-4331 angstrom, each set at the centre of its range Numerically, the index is 0.06 mag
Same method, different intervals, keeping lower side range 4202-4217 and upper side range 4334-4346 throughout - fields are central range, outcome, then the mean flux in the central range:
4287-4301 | 0.41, 41.8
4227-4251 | 0.25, 43.8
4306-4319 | 0.29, 48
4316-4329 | 0.17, 54.5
